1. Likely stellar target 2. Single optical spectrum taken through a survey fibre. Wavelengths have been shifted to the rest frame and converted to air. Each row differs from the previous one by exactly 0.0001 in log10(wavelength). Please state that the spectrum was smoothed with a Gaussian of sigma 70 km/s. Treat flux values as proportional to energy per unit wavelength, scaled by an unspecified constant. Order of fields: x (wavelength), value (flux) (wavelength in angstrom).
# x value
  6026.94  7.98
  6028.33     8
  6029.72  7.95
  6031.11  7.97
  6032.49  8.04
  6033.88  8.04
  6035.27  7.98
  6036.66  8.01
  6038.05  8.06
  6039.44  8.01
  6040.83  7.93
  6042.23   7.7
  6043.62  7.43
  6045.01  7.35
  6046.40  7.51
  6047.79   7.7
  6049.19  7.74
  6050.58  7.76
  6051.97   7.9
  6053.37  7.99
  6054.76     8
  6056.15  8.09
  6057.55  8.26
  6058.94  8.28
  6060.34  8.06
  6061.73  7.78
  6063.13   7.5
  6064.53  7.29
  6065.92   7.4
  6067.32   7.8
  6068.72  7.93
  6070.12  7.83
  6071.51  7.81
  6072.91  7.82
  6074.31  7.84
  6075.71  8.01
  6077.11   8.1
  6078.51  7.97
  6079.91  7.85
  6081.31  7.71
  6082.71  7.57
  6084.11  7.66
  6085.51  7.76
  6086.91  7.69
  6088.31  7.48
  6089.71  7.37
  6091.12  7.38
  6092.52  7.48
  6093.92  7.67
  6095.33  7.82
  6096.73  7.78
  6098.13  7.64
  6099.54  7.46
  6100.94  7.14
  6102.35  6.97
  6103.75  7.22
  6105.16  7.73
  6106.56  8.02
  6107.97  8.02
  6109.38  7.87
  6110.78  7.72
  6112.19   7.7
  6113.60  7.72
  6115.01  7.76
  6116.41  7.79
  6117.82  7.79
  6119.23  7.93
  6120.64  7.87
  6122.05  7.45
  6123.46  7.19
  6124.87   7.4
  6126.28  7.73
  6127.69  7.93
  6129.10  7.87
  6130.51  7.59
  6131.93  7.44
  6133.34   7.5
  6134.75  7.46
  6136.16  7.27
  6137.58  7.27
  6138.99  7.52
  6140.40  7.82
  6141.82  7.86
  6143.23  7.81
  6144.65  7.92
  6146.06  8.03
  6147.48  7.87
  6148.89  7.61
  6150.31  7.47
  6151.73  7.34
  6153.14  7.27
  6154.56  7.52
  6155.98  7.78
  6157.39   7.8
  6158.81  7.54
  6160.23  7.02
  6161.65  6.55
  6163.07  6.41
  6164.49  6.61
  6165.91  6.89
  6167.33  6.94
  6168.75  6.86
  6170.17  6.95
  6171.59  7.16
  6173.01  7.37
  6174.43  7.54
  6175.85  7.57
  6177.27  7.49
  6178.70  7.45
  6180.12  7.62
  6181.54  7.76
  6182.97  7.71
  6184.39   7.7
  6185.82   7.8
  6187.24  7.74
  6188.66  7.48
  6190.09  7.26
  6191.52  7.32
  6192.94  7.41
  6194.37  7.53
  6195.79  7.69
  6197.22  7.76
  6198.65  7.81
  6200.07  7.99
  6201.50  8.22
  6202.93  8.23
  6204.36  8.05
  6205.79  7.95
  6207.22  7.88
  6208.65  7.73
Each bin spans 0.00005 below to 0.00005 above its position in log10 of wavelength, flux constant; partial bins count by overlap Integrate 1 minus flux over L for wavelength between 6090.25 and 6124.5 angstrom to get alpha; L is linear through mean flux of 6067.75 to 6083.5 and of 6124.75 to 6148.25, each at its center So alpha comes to 0.6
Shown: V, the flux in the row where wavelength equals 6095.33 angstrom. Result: 7.82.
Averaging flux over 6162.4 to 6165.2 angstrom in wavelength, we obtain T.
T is 6.51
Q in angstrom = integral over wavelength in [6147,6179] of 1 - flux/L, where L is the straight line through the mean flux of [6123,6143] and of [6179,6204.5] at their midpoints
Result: 1.63 angstrom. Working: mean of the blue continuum 7.57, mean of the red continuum 7.72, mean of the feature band 7.25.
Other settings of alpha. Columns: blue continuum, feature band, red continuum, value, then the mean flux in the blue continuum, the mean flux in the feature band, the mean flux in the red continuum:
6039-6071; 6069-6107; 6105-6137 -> 0.38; 7.79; 7.66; 7.68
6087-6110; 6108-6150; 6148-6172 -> -1.80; 7.57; 7.68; 7.17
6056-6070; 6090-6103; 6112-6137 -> 0.40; 7.82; 7.48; 7.63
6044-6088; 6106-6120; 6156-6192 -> -0.45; 7.8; 7.83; 7.31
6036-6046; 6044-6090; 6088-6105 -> -0.96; 7.77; 7.78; 7.46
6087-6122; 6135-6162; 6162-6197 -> -0.32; 7.64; 7.55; 7.34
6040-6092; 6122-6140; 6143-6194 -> 0.04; 7.76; 7.52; 7.4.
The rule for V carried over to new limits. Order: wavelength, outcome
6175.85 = 7.57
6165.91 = 6.89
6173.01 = 7.37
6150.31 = 7.47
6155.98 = 7.78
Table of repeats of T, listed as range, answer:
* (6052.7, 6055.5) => 8.02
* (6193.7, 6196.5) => 7.63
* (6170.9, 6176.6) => 7.42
